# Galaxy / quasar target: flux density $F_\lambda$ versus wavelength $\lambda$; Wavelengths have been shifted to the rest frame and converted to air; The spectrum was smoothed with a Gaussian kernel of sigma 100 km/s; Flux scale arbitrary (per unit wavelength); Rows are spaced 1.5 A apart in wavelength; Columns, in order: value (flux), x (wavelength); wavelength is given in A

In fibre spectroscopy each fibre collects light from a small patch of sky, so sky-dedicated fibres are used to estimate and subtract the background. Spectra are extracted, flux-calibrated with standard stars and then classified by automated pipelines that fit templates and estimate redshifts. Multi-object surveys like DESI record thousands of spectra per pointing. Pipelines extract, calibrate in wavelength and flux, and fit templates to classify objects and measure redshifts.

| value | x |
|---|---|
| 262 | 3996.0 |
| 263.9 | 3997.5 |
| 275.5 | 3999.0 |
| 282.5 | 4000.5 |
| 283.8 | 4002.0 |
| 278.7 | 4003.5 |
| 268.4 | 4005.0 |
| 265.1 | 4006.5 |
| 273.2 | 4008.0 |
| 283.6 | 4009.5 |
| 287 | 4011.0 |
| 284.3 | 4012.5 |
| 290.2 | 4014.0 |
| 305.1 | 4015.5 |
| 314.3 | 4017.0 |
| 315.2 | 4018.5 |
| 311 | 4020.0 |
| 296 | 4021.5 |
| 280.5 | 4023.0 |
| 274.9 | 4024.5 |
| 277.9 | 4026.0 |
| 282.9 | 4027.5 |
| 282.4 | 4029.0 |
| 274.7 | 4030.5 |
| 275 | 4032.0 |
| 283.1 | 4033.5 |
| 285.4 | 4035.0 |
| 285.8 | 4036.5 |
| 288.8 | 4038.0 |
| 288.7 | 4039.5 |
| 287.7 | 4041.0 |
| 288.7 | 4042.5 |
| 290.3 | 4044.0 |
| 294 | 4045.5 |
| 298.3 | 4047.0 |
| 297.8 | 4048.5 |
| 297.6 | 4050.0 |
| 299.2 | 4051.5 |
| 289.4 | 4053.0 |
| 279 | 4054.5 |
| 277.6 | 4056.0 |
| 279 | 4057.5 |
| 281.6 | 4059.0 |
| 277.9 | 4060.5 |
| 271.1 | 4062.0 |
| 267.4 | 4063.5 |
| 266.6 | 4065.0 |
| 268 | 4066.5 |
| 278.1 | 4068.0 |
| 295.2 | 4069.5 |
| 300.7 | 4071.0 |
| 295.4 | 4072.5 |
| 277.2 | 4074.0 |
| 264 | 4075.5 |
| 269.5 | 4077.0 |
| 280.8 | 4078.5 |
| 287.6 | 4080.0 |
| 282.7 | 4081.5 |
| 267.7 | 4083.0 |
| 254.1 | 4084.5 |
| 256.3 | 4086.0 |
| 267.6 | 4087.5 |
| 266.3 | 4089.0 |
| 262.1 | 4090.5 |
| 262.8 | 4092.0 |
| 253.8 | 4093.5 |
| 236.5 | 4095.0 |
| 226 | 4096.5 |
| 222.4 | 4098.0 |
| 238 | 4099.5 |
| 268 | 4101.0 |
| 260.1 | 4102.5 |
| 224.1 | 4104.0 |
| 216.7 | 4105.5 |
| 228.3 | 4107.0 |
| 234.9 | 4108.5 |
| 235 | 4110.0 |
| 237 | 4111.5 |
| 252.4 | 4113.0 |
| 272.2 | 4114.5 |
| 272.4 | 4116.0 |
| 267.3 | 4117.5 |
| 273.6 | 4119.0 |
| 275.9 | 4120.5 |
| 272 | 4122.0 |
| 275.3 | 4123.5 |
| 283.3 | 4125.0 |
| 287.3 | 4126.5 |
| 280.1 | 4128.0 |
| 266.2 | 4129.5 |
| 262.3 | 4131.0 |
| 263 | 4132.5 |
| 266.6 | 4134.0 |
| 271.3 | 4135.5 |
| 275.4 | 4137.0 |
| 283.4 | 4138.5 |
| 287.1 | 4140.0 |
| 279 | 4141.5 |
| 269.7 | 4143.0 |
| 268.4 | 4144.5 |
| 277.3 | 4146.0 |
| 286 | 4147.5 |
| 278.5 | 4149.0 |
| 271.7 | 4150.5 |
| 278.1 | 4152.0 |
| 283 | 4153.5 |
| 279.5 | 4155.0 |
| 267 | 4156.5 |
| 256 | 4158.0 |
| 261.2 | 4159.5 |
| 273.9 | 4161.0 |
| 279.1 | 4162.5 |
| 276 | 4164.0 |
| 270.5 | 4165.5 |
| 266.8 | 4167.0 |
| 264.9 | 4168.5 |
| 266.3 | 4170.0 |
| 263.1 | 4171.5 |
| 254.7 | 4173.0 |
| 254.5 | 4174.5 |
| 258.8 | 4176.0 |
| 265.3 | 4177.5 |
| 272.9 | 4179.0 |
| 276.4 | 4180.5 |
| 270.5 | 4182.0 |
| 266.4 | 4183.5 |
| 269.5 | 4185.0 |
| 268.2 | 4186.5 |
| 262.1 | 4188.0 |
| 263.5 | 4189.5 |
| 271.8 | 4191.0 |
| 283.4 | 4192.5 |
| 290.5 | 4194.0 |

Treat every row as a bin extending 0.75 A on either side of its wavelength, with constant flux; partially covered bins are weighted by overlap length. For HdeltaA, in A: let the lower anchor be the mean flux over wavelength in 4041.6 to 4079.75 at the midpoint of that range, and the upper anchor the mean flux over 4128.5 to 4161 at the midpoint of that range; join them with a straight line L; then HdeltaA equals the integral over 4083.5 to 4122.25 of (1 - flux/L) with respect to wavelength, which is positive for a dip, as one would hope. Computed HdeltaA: 3.8 A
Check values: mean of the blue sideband 283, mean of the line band 251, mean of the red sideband 273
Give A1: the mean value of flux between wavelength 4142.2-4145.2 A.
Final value 269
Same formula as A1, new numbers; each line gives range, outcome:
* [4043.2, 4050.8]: 296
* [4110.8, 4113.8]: 245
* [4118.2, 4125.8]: 276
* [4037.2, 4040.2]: 289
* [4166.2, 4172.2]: 265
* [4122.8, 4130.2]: 279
